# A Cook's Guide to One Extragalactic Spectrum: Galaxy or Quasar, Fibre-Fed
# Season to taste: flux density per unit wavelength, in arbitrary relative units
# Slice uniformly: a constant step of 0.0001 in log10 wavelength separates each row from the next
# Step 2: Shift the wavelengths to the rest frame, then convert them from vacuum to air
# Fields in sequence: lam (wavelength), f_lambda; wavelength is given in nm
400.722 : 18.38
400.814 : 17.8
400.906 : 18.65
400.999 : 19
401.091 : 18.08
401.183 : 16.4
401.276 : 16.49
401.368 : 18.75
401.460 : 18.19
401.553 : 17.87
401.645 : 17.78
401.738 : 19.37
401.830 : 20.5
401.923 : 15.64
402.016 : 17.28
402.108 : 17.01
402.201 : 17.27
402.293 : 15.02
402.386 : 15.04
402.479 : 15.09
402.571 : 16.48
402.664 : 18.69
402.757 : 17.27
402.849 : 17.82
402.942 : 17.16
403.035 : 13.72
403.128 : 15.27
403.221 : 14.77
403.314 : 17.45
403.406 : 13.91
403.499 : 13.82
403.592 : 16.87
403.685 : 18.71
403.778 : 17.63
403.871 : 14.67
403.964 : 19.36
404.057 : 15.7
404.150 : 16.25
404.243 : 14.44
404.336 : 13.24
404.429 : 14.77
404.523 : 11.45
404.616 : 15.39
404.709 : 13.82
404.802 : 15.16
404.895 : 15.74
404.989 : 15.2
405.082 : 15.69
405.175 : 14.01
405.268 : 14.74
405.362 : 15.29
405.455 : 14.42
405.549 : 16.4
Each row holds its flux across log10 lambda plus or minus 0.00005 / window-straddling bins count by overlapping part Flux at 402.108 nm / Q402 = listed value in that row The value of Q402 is 17.01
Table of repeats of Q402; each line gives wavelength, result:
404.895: 15.74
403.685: 18.71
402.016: 17.28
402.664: 18.69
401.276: 16.49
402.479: 15.09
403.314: 17.45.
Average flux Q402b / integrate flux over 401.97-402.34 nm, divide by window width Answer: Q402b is 16.7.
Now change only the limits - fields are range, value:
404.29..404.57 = 13.1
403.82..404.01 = 17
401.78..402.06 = 17.8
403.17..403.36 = 16.1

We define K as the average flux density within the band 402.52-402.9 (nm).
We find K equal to 17.6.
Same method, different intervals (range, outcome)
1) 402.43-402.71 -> 16.7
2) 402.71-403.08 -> 16.5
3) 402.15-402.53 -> 15.6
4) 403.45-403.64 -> 15.3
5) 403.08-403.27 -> 15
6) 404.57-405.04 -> 15.1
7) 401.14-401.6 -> 17.6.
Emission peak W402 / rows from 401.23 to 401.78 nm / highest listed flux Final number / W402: 19.37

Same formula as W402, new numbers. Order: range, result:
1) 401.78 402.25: 20.5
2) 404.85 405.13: 15.74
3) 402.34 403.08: 18.69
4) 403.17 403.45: 17.45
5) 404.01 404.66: 16.25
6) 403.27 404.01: 19.36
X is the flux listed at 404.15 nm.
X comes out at 16.25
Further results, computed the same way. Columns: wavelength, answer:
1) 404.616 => 15.39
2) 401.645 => 17.78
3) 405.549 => 16.4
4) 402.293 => 15.02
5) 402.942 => 17.16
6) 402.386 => 15.04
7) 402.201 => 17.27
